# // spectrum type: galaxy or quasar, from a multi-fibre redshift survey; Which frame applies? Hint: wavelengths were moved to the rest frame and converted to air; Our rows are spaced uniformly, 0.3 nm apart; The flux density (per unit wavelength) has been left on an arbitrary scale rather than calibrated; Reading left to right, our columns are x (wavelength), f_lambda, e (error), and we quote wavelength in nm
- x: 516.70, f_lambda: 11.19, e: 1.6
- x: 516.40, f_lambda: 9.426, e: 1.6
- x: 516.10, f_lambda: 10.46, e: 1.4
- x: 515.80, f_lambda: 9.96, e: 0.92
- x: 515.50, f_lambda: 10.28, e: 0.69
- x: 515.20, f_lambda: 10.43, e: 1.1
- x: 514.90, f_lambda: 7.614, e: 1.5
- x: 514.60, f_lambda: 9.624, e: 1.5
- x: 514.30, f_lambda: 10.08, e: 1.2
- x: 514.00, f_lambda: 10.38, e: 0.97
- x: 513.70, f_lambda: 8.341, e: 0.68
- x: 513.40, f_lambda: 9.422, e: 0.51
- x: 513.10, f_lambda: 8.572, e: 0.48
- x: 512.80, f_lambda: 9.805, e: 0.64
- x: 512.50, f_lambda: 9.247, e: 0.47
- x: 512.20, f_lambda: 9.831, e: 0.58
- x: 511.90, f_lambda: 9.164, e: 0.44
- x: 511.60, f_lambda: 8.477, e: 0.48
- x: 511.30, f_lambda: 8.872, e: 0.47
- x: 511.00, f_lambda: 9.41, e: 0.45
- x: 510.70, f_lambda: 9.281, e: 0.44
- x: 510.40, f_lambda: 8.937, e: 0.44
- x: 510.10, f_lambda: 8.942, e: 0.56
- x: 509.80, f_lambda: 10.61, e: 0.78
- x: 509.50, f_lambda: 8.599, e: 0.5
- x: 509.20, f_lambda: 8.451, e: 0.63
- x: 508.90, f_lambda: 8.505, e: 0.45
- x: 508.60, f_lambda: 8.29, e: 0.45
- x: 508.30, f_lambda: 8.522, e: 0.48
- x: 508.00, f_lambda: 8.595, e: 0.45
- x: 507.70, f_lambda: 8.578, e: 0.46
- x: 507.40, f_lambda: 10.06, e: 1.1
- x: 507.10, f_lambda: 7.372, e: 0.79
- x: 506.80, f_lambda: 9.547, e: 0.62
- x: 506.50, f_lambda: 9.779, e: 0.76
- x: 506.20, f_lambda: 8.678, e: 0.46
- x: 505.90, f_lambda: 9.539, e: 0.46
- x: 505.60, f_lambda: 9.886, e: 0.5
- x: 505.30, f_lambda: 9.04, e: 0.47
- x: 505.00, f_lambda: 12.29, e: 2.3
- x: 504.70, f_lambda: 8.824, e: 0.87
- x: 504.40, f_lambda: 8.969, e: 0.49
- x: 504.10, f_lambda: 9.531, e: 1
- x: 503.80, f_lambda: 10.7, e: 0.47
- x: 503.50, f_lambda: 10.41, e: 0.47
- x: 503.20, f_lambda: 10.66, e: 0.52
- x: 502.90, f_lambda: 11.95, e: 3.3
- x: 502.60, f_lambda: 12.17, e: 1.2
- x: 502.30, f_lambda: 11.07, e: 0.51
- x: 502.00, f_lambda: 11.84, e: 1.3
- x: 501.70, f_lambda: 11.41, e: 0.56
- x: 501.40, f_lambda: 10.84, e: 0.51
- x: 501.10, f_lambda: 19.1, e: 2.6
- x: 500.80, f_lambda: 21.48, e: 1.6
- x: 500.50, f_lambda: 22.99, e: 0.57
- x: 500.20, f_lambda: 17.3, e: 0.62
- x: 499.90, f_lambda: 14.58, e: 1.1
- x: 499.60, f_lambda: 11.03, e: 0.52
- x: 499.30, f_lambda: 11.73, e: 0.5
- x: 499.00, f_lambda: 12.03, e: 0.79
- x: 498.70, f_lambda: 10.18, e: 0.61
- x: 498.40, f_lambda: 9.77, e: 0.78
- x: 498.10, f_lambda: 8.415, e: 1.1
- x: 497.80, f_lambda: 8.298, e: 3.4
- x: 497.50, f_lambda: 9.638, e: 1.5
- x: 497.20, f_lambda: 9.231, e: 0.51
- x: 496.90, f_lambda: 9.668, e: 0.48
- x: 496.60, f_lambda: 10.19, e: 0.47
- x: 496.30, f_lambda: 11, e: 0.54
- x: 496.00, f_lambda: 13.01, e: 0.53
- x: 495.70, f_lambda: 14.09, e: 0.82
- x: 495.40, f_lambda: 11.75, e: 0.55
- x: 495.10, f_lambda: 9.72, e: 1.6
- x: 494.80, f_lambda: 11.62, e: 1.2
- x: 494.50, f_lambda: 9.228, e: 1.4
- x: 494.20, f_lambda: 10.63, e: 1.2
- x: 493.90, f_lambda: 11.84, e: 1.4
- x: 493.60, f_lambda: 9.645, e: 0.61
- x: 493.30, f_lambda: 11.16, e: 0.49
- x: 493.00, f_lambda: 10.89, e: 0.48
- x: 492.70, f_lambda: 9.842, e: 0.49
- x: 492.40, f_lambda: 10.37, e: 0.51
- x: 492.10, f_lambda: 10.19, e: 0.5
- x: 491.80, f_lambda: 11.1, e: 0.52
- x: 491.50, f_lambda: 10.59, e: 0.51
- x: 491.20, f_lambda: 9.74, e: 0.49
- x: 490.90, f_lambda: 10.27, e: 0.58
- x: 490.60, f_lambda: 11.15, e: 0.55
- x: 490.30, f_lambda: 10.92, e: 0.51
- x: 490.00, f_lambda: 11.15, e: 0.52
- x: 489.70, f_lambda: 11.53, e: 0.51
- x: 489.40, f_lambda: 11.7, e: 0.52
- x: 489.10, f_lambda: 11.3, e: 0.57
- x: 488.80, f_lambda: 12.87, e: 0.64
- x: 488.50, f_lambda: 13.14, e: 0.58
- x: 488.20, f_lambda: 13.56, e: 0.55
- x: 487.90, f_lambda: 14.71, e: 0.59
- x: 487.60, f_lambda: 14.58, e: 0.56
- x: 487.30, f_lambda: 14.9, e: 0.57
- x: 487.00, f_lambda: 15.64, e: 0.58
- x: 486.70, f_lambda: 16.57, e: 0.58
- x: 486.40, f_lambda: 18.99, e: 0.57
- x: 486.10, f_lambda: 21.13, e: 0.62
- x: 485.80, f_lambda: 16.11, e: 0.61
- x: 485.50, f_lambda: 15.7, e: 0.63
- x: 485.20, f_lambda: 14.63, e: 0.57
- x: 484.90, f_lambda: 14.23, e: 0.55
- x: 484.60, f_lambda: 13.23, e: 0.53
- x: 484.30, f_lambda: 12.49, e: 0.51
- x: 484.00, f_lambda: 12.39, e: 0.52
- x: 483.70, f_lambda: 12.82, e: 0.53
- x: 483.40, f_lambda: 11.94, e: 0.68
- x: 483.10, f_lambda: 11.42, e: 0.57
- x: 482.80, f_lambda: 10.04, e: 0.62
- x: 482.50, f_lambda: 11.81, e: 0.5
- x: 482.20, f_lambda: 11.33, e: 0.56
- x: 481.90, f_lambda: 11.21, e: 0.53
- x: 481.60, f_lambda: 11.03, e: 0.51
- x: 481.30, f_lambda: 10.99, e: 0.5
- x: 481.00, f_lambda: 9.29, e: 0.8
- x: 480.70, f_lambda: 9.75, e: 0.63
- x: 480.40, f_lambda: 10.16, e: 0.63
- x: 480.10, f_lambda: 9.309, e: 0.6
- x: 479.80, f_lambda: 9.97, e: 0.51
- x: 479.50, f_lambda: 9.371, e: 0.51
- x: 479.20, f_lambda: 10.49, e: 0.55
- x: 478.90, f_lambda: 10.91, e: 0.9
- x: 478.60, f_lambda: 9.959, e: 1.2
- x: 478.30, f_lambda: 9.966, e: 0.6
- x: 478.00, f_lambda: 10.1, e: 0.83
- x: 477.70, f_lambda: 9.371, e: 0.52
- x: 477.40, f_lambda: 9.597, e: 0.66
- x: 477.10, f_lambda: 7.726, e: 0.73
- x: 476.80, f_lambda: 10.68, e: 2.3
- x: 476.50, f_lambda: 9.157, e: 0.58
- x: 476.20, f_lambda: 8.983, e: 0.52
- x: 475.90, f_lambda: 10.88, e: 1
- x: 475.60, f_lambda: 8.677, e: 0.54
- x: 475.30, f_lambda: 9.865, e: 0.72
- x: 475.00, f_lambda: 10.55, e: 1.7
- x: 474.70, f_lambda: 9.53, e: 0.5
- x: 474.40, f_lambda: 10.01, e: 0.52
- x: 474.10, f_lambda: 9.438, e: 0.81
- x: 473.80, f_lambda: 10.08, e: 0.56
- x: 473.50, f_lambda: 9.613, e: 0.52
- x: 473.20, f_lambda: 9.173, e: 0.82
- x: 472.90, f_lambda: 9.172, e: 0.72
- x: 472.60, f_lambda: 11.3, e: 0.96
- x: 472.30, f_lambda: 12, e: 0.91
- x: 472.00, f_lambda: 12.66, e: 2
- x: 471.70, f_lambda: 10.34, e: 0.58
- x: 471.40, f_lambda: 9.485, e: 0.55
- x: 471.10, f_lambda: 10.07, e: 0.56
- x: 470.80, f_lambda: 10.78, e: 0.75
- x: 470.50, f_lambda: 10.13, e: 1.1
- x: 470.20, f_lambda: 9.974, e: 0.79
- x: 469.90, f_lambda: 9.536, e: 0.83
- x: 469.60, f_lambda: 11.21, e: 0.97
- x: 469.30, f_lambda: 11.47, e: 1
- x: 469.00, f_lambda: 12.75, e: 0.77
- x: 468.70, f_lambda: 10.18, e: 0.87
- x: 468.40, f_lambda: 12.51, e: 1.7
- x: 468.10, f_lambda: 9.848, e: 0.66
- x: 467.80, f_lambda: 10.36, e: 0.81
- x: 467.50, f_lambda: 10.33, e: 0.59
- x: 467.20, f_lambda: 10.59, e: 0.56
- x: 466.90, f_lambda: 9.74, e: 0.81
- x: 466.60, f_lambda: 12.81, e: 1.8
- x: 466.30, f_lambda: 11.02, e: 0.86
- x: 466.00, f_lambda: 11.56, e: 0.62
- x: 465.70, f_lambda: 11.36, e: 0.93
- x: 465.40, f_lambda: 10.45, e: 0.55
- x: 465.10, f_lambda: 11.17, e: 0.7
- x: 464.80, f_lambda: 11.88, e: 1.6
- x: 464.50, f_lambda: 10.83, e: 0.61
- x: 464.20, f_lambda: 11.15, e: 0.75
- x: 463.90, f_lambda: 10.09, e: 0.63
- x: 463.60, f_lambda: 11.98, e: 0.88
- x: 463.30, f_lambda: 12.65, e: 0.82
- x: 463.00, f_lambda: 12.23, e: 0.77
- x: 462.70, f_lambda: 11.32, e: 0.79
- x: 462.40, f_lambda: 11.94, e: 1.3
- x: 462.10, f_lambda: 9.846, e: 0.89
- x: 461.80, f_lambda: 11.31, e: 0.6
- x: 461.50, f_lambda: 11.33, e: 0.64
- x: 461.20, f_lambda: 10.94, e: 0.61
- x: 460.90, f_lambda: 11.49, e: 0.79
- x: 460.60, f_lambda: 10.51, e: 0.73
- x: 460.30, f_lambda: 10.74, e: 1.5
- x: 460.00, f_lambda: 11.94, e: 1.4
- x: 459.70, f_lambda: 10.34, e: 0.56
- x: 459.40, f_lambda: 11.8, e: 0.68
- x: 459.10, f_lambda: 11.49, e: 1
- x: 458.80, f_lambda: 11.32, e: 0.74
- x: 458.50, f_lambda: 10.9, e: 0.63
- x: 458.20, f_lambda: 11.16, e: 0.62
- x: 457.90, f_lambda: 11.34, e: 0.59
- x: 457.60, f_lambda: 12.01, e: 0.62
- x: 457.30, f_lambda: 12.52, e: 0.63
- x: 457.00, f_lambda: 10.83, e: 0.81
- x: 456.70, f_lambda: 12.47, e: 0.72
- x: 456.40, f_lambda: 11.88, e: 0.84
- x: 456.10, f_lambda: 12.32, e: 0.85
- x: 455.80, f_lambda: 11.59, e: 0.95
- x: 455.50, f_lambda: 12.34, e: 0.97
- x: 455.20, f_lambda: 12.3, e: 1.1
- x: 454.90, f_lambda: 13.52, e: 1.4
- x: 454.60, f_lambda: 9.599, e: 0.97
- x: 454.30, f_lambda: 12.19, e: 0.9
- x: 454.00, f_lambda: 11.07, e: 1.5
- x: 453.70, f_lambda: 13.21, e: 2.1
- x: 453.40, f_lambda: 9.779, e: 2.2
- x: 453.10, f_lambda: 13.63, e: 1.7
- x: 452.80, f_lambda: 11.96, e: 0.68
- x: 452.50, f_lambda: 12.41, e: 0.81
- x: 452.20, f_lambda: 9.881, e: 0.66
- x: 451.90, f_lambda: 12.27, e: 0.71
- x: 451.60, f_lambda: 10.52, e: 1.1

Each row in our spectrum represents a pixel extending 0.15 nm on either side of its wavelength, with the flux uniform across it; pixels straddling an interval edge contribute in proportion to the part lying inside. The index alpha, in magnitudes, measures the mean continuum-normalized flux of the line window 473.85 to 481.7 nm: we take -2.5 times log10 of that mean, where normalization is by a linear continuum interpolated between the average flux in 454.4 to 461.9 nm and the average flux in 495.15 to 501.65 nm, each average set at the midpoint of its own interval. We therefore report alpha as 0.22 mag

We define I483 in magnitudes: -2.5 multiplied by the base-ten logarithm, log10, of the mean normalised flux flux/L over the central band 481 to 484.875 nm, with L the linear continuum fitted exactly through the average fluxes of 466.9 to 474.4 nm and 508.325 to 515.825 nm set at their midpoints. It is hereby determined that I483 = -0.158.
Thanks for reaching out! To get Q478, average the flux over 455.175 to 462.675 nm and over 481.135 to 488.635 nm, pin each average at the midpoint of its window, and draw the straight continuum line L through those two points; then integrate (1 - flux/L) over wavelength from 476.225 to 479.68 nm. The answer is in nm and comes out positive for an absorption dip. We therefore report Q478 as 0.900 nm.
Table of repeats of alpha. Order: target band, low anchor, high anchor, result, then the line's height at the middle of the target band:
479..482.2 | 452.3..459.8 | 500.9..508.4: 0.089 mag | 11.1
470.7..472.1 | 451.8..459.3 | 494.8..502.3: 0.136 mag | 12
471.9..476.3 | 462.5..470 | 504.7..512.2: 0.072 mag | 10.8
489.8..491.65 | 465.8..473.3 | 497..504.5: 0.106 mag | 11.8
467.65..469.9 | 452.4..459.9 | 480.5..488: 0.132 mag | 12.5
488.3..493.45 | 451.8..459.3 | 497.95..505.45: 0.104 mag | 12.2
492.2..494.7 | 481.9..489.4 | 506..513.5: 0.176 mag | 12.3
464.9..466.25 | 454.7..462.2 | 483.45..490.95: 0.089 mag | 12.1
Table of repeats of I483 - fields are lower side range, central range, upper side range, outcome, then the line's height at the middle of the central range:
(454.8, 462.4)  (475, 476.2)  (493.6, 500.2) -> 0.15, 11.3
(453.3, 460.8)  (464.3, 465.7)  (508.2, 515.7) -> 0.01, 11.2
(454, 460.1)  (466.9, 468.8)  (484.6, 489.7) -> 0.21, 12.8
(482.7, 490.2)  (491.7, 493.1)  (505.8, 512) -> 0.20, 12.6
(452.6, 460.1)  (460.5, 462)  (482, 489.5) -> 0.09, 12.1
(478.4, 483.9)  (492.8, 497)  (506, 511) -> -0.13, 9.8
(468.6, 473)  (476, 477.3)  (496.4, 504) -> 0.20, 11.1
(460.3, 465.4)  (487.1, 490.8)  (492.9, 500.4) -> -0.13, 11.2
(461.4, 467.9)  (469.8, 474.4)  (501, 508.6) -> 0.08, 11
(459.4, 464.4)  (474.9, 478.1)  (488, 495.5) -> 0.17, 11.2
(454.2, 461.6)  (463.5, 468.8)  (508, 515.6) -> 0.02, 11.2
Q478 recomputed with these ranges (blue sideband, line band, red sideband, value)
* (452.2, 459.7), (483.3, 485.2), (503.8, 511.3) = -0.49 nm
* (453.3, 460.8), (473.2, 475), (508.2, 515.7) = 0.18 nm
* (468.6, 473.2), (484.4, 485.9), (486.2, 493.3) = -0.33 nm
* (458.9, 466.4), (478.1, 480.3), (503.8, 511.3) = 0.10 nm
